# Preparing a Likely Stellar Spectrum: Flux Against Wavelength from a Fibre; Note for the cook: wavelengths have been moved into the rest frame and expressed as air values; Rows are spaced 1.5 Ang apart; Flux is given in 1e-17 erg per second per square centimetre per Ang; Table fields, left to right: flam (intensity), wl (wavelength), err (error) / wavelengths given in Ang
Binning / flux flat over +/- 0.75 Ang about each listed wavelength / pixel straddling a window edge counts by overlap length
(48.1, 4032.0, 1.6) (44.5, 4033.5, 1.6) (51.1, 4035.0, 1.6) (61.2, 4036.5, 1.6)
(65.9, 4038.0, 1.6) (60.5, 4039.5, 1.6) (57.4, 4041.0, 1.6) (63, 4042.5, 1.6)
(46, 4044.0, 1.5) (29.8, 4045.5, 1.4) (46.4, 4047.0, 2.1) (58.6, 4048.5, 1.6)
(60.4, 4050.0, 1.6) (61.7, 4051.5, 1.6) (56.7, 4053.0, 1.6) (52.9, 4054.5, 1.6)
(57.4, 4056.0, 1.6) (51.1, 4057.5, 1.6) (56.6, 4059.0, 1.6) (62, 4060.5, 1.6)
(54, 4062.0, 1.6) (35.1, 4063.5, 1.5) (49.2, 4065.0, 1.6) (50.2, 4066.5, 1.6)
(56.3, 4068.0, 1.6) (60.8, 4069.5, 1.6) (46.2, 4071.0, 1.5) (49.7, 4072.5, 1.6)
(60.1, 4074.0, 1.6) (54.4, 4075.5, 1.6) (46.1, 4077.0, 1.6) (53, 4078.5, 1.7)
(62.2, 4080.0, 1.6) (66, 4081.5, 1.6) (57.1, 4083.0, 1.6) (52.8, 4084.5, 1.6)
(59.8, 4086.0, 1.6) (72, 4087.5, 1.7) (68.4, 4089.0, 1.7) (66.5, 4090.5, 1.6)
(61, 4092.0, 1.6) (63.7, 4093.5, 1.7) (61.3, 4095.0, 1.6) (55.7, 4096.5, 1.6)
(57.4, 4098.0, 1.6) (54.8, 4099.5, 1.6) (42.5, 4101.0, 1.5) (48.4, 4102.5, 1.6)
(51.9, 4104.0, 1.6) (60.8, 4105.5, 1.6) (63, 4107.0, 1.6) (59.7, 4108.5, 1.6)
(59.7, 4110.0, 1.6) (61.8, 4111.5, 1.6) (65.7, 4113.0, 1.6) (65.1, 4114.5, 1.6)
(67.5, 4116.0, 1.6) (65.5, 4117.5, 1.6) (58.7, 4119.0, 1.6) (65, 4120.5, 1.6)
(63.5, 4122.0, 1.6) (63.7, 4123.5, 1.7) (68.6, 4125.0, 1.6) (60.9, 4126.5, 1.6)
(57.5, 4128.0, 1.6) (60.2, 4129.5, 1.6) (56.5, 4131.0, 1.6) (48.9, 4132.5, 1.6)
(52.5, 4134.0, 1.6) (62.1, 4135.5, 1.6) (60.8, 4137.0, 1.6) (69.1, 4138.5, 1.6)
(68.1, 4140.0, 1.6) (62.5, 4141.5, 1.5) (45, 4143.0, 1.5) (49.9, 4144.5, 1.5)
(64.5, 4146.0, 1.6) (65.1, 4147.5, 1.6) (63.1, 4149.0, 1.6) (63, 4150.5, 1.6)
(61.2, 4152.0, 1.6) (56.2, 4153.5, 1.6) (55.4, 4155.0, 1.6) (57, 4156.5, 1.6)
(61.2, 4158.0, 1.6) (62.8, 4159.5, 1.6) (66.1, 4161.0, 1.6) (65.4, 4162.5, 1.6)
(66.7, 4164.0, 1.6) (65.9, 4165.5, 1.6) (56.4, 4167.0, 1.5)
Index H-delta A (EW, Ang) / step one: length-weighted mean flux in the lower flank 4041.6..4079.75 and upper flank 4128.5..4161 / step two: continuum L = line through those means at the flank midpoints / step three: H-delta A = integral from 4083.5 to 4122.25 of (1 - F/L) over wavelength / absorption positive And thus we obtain -2.94 Ang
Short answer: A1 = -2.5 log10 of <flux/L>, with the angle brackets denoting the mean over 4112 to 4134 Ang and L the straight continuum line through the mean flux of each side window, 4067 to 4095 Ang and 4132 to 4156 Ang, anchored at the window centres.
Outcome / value -0.05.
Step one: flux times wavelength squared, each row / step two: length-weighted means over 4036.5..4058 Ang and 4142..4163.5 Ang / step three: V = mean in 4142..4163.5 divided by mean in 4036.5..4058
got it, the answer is 1.14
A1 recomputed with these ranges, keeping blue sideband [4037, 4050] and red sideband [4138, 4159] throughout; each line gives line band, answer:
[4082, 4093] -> -0.111 mag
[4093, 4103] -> 0.045 mag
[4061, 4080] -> 0.075 mag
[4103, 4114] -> -0.046 mag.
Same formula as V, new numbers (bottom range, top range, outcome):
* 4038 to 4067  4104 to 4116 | 1.19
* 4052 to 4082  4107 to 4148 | 1.17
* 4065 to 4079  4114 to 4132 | 1.21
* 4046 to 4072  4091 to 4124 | 1.14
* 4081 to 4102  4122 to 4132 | 1.04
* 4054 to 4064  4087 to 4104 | 1.12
